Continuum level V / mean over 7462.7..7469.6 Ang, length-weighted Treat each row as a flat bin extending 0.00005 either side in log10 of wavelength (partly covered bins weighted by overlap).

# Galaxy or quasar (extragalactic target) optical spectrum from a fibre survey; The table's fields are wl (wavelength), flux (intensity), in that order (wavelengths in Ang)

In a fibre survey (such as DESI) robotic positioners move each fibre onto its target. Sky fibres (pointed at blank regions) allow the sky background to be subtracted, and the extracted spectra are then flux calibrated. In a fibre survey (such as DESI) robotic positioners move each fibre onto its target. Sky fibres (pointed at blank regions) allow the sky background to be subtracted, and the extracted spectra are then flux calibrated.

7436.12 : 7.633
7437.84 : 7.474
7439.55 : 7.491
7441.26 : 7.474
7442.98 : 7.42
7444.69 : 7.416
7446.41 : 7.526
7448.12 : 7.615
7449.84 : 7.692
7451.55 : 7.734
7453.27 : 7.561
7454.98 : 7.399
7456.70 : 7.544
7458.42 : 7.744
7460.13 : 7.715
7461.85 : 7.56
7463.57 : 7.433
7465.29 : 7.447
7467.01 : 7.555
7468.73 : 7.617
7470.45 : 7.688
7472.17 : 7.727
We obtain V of 7.51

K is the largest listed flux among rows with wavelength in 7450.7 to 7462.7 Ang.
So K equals 7.744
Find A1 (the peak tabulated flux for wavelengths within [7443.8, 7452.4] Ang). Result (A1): 7.734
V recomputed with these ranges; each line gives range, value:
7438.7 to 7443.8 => 7.46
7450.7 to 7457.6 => 7.56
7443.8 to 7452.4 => 7.6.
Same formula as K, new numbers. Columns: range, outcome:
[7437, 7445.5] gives 7.491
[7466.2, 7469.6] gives 7.617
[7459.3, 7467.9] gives 7.715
